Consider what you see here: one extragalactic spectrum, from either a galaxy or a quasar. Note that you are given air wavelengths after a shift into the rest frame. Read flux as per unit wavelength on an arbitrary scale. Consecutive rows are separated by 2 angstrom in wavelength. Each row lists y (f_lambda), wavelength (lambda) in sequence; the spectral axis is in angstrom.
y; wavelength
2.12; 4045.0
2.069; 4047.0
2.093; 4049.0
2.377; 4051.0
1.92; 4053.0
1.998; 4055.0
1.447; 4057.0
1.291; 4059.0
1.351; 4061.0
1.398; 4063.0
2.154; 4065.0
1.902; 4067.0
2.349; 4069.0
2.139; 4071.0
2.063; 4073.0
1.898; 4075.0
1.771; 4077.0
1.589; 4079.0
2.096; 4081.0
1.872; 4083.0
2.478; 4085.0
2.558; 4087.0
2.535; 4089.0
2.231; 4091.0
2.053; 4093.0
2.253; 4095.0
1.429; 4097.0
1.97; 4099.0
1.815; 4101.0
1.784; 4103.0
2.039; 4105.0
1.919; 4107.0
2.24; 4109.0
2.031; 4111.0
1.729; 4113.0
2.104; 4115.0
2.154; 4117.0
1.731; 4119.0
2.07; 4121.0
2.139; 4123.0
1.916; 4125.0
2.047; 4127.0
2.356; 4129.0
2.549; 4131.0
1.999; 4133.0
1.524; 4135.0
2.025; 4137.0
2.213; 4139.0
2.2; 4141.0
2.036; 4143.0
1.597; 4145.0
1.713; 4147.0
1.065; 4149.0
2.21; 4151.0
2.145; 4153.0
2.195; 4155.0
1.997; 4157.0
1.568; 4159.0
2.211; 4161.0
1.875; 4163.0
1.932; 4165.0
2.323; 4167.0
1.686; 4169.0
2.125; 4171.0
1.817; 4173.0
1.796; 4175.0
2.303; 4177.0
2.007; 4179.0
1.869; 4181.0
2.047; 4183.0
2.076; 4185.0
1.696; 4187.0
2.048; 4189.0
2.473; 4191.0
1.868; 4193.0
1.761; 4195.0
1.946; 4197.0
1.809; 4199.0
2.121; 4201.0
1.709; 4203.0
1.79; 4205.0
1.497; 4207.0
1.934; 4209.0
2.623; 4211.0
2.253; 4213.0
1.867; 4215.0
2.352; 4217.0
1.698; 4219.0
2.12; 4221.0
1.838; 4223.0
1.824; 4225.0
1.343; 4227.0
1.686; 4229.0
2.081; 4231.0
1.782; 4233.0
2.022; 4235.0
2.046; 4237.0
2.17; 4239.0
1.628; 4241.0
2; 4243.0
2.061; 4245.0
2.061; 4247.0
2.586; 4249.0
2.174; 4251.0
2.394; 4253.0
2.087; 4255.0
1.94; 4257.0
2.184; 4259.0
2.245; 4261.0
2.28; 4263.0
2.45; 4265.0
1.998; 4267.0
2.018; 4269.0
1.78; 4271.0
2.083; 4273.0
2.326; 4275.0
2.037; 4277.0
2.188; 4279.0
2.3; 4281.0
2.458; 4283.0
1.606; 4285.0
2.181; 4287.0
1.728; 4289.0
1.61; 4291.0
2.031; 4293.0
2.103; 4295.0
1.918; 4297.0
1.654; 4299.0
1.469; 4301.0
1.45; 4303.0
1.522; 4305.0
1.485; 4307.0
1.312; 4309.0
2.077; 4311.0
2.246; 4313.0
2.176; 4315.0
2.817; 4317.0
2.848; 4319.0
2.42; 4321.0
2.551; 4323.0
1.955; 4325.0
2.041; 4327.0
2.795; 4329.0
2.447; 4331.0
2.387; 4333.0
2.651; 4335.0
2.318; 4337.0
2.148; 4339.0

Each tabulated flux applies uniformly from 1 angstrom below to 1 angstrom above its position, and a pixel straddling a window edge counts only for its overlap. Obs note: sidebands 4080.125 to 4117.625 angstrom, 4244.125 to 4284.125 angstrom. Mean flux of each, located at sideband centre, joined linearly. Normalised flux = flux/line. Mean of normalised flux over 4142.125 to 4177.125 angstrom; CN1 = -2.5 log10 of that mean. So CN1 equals 0.11 mag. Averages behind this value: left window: 2.07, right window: 2.18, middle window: 1.91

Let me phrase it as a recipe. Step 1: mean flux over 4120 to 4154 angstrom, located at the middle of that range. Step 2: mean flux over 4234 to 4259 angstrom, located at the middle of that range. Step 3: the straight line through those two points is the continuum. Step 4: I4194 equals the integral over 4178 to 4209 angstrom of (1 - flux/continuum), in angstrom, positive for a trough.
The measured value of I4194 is 2.0 angstrom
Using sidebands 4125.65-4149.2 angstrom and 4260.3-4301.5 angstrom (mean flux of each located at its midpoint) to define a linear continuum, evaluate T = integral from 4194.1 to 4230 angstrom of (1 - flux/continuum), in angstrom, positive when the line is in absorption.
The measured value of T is 1.8 angstrom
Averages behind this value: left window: 1.97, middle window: 1.9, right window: 2.03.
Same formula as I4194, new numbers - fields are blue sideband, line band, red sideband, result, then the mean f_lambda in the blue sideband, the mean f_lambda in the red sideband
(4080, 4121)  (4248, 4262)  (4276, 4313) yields -2.5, 2.05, 1.85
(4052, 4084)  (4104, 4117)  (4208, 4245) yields -1.1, 1.83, 1.96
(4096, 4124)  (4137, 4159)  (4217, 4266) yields 0.5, 1.94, 2.04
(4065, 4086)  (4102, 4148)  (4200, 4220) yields 0.1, 2.02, 1.98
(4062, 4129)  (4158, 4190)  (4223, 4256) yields 0.7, 2.02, 1.99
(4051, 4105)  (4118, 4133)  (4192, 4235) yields -1.4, 1.95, 1.9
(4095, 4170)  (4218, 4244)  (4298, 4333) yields 2.1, 1.96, 2.08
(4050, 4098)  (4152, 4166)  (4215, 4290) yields 0.1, 1.96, 2.05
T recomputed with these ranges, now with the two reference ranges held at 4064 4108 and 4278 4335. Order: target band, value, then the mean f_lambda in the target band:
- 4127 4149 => 0.7 angstrom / 1.98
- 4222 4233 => 1.6 angstrom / 1.76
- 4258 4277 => -0.7 angstrom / 2.15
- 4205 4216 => 0.3 angstrom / 2.01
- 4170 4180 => 0.2 angstrom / 2.01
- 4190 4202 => 0.4 angstrom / 2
